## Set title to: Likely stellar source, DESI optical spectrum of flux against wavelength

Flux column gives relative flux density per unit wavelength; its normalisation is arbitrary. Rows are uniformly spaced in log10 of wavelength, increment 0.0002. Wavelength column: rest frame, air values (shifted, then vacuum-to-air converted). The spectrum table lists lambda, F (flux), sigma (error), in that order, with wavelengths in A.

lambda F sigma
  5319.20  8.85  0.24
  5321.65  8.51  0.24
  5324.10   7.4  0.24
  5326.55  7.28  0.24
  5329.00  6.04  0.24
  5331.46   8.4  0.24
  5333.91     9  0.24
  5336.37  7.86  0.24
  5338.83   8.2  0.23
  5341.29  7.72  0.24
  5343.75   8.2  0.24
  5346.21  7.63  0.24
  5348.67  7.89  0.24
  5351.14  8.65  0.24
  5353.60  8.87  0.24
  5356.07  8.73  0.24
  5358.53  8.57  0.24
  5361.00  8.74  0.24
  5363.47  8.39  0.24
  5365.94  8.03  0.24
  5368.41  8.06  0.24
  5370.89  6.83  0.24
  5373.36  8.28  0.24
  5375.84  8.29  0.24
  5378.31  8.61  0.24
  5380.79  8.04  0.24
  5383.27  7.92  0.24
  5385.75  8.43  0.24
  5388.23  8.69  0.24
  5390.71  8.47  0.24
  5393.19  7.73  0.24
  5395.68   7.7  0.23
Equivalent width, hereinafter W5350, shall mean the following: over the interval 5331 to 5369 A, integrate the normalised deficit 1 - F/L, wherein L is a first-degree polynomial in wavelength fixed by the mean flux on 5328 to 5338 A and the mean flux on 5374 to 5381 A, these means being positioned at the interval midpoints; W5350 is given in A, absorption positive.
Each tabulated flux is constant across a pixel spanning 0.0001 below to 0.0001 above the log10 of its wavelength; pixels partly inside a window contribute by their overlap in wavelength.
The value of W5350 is -1.2 A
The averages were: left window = 7.88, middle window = 8.31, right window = 8.35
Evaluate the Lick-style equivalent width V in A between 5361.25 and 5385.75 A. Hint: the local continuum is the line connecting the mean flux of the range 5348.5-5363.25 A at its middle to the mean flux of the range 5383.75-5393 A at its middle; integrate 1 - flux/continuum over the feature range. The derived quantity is 1.1 A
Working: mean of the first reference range 8.61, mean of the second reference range 8.39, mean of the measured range 8.1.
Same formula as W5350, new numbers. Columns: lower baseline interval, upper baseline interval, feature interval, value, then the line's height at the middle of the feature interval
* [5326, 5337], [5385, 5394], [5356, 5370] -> -0.5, 8.07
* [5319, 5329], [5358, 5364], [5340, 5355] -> 0.2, 8.26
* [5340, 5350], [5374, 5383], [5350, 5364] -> -1.2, 8.01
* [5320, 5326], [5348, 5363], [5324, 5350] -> 1.3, 8.22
